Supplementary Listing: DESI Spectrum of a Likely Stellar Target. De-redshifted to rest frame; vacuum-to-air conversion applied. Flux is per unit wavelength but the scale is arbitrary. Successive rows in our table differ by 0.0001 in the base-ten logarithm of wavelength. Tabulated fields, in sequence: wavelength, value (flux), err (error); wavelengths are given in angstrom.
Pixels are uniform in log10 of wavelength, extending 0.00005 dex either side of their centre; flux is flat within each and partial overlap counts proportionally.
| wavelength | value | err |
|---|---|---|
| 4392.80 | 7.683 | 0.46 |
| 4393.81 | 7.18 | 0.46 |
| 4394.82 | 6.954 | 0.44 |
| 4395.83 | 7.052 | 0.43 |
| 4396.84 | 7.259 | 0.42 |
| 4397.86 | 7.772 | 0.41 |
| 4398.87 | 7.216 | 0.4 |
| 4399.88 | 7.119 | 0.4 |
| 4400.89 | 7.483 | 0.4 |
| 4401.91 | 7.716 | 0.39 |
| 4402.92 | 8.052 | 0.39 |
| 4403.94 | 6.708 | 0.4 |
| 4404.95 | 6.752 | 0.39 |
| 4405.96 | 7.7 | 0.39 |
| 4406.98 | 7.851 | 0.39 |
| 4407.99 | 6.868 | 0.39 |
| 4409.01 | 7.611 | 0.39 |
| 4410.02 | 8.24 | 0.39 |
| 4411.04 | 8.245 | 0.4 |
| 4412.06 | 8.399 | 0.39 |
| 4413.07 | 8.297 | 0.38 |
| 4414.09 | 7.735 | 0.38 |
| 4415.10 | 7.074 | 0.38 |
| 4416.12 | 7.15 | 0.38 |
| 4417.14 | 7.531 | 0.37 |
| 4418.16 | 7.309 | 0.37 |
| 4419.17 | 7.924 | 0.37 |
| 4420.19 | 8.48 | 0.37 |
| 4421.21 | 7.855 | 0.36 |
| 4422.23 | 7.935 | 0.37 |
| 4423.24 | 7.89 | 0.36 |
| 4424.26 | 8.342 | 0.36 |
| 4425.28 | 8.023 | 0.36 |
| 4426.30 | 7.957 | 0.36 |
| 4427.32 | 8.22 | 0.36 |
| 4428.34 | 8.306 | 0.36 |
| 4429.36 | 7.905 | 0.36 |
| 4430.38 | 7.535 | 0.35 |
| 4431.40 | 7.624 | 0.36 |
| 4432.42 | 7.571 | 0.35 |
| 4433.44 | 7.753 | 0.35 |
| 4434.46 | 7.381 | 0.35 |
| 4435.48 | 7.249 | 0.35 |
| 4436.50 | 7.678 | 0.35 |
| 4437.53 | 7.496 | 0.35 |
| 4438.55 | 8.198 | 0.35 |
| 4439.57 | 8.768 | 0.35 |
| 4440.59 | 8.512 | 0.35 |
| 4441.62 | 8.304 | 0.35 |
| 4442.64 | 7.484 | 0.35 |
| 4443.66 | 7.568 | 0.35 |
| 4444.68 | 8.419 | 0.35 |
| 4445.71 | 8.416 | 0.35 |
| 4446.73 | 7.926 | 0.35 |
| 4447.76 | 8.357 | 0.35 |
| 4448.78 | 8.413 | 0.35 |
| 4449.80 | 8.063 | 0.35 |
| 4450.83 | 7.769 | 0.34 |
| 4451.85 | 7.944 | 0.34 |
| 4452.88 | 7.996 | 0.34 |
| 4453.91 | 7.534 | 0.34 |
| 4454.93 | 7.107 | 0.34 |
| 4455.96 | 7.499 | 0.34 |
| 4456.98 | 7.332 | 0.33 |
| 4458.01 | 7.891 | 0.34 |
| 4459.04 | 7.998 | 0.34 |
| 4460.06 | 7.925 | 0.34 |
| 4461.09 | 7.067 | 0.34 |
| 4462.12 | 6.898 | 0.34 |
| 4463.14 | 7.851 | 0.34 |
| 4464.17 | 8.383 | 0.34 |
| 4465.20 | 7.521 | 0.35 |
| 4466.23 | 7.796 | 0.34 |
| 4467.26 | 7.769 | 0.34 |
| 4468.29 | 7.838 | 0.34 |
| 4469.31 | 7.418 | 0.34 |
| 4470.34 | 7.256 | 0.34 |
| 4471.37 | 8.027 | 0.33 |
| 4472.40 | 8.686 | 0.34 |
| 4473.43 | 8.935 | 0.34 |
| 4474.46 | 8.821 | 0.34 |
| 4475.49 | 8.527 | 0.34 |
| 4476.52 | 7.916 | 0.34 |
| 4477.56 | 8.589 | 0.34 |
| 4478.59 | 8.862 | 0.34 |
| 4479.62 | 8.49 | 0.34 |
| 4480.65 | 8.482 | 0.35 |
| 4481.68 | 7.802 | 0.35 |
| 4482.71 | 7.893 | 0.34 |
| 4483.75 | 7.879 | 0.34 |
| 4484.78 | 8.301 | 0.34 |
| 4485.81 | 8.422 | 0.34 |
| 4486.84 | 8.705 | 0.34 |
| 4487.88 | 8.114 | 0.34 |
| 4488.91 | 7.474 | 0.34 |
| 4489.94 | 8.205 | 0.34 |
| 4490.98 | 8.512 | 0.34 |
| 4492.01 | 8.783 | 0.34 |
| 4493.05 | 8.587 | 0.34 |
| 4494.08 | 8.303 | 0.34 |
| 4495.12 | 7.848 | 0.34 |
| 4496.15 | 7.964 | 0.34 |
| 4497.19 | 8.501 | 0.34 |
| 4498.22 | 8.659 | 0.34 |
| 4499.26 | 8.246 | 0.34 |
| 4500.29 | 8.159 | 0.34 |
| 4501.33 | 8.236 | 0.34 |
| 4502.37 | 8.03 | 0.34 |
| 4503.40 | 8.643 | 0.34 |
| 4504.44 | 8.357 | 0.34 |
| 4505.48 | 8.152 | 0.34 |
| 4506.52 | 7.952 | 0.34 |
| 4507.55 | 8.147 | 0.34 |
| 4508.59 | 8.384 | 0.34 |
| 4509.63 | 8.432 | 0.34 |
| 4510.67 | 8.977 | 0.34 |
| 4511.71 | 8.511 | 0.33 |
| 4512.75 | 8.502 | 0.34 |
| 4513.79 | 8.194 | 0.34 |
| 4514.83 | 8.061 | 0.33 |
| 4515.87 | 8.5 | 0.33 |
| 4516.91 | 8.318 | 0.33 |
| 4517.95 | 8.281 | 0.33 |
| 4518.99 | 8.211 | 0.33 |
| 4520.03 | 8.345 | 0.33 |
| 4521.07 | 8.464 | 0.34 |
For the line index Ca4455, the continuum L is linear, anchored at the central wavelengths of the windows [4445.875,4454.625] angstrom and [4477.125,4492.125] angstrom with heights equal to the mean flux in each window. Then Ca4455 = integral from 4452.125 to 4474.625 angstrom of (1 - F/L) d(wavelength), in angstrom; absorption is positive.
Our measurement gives 0.9 angstrom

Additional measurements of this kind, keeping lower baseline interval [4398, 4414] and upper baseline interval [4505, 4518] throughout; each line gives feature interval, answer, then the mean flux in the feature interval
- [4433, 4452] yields -0.3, 7.99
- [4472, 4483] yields -0.5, 8.46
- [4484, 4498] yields -0.1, 8.29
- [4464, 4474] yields 0.1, 7.95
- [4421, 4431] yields -0.3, 8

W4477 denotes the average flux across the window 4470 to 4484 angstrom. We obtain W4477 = 8.31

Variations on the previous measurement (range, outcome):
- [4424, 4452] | 7.97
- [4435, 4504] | 8.06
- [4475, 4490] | 8.24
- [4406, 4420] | 7.73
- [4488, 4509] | 8.26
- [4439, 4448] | 8.19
